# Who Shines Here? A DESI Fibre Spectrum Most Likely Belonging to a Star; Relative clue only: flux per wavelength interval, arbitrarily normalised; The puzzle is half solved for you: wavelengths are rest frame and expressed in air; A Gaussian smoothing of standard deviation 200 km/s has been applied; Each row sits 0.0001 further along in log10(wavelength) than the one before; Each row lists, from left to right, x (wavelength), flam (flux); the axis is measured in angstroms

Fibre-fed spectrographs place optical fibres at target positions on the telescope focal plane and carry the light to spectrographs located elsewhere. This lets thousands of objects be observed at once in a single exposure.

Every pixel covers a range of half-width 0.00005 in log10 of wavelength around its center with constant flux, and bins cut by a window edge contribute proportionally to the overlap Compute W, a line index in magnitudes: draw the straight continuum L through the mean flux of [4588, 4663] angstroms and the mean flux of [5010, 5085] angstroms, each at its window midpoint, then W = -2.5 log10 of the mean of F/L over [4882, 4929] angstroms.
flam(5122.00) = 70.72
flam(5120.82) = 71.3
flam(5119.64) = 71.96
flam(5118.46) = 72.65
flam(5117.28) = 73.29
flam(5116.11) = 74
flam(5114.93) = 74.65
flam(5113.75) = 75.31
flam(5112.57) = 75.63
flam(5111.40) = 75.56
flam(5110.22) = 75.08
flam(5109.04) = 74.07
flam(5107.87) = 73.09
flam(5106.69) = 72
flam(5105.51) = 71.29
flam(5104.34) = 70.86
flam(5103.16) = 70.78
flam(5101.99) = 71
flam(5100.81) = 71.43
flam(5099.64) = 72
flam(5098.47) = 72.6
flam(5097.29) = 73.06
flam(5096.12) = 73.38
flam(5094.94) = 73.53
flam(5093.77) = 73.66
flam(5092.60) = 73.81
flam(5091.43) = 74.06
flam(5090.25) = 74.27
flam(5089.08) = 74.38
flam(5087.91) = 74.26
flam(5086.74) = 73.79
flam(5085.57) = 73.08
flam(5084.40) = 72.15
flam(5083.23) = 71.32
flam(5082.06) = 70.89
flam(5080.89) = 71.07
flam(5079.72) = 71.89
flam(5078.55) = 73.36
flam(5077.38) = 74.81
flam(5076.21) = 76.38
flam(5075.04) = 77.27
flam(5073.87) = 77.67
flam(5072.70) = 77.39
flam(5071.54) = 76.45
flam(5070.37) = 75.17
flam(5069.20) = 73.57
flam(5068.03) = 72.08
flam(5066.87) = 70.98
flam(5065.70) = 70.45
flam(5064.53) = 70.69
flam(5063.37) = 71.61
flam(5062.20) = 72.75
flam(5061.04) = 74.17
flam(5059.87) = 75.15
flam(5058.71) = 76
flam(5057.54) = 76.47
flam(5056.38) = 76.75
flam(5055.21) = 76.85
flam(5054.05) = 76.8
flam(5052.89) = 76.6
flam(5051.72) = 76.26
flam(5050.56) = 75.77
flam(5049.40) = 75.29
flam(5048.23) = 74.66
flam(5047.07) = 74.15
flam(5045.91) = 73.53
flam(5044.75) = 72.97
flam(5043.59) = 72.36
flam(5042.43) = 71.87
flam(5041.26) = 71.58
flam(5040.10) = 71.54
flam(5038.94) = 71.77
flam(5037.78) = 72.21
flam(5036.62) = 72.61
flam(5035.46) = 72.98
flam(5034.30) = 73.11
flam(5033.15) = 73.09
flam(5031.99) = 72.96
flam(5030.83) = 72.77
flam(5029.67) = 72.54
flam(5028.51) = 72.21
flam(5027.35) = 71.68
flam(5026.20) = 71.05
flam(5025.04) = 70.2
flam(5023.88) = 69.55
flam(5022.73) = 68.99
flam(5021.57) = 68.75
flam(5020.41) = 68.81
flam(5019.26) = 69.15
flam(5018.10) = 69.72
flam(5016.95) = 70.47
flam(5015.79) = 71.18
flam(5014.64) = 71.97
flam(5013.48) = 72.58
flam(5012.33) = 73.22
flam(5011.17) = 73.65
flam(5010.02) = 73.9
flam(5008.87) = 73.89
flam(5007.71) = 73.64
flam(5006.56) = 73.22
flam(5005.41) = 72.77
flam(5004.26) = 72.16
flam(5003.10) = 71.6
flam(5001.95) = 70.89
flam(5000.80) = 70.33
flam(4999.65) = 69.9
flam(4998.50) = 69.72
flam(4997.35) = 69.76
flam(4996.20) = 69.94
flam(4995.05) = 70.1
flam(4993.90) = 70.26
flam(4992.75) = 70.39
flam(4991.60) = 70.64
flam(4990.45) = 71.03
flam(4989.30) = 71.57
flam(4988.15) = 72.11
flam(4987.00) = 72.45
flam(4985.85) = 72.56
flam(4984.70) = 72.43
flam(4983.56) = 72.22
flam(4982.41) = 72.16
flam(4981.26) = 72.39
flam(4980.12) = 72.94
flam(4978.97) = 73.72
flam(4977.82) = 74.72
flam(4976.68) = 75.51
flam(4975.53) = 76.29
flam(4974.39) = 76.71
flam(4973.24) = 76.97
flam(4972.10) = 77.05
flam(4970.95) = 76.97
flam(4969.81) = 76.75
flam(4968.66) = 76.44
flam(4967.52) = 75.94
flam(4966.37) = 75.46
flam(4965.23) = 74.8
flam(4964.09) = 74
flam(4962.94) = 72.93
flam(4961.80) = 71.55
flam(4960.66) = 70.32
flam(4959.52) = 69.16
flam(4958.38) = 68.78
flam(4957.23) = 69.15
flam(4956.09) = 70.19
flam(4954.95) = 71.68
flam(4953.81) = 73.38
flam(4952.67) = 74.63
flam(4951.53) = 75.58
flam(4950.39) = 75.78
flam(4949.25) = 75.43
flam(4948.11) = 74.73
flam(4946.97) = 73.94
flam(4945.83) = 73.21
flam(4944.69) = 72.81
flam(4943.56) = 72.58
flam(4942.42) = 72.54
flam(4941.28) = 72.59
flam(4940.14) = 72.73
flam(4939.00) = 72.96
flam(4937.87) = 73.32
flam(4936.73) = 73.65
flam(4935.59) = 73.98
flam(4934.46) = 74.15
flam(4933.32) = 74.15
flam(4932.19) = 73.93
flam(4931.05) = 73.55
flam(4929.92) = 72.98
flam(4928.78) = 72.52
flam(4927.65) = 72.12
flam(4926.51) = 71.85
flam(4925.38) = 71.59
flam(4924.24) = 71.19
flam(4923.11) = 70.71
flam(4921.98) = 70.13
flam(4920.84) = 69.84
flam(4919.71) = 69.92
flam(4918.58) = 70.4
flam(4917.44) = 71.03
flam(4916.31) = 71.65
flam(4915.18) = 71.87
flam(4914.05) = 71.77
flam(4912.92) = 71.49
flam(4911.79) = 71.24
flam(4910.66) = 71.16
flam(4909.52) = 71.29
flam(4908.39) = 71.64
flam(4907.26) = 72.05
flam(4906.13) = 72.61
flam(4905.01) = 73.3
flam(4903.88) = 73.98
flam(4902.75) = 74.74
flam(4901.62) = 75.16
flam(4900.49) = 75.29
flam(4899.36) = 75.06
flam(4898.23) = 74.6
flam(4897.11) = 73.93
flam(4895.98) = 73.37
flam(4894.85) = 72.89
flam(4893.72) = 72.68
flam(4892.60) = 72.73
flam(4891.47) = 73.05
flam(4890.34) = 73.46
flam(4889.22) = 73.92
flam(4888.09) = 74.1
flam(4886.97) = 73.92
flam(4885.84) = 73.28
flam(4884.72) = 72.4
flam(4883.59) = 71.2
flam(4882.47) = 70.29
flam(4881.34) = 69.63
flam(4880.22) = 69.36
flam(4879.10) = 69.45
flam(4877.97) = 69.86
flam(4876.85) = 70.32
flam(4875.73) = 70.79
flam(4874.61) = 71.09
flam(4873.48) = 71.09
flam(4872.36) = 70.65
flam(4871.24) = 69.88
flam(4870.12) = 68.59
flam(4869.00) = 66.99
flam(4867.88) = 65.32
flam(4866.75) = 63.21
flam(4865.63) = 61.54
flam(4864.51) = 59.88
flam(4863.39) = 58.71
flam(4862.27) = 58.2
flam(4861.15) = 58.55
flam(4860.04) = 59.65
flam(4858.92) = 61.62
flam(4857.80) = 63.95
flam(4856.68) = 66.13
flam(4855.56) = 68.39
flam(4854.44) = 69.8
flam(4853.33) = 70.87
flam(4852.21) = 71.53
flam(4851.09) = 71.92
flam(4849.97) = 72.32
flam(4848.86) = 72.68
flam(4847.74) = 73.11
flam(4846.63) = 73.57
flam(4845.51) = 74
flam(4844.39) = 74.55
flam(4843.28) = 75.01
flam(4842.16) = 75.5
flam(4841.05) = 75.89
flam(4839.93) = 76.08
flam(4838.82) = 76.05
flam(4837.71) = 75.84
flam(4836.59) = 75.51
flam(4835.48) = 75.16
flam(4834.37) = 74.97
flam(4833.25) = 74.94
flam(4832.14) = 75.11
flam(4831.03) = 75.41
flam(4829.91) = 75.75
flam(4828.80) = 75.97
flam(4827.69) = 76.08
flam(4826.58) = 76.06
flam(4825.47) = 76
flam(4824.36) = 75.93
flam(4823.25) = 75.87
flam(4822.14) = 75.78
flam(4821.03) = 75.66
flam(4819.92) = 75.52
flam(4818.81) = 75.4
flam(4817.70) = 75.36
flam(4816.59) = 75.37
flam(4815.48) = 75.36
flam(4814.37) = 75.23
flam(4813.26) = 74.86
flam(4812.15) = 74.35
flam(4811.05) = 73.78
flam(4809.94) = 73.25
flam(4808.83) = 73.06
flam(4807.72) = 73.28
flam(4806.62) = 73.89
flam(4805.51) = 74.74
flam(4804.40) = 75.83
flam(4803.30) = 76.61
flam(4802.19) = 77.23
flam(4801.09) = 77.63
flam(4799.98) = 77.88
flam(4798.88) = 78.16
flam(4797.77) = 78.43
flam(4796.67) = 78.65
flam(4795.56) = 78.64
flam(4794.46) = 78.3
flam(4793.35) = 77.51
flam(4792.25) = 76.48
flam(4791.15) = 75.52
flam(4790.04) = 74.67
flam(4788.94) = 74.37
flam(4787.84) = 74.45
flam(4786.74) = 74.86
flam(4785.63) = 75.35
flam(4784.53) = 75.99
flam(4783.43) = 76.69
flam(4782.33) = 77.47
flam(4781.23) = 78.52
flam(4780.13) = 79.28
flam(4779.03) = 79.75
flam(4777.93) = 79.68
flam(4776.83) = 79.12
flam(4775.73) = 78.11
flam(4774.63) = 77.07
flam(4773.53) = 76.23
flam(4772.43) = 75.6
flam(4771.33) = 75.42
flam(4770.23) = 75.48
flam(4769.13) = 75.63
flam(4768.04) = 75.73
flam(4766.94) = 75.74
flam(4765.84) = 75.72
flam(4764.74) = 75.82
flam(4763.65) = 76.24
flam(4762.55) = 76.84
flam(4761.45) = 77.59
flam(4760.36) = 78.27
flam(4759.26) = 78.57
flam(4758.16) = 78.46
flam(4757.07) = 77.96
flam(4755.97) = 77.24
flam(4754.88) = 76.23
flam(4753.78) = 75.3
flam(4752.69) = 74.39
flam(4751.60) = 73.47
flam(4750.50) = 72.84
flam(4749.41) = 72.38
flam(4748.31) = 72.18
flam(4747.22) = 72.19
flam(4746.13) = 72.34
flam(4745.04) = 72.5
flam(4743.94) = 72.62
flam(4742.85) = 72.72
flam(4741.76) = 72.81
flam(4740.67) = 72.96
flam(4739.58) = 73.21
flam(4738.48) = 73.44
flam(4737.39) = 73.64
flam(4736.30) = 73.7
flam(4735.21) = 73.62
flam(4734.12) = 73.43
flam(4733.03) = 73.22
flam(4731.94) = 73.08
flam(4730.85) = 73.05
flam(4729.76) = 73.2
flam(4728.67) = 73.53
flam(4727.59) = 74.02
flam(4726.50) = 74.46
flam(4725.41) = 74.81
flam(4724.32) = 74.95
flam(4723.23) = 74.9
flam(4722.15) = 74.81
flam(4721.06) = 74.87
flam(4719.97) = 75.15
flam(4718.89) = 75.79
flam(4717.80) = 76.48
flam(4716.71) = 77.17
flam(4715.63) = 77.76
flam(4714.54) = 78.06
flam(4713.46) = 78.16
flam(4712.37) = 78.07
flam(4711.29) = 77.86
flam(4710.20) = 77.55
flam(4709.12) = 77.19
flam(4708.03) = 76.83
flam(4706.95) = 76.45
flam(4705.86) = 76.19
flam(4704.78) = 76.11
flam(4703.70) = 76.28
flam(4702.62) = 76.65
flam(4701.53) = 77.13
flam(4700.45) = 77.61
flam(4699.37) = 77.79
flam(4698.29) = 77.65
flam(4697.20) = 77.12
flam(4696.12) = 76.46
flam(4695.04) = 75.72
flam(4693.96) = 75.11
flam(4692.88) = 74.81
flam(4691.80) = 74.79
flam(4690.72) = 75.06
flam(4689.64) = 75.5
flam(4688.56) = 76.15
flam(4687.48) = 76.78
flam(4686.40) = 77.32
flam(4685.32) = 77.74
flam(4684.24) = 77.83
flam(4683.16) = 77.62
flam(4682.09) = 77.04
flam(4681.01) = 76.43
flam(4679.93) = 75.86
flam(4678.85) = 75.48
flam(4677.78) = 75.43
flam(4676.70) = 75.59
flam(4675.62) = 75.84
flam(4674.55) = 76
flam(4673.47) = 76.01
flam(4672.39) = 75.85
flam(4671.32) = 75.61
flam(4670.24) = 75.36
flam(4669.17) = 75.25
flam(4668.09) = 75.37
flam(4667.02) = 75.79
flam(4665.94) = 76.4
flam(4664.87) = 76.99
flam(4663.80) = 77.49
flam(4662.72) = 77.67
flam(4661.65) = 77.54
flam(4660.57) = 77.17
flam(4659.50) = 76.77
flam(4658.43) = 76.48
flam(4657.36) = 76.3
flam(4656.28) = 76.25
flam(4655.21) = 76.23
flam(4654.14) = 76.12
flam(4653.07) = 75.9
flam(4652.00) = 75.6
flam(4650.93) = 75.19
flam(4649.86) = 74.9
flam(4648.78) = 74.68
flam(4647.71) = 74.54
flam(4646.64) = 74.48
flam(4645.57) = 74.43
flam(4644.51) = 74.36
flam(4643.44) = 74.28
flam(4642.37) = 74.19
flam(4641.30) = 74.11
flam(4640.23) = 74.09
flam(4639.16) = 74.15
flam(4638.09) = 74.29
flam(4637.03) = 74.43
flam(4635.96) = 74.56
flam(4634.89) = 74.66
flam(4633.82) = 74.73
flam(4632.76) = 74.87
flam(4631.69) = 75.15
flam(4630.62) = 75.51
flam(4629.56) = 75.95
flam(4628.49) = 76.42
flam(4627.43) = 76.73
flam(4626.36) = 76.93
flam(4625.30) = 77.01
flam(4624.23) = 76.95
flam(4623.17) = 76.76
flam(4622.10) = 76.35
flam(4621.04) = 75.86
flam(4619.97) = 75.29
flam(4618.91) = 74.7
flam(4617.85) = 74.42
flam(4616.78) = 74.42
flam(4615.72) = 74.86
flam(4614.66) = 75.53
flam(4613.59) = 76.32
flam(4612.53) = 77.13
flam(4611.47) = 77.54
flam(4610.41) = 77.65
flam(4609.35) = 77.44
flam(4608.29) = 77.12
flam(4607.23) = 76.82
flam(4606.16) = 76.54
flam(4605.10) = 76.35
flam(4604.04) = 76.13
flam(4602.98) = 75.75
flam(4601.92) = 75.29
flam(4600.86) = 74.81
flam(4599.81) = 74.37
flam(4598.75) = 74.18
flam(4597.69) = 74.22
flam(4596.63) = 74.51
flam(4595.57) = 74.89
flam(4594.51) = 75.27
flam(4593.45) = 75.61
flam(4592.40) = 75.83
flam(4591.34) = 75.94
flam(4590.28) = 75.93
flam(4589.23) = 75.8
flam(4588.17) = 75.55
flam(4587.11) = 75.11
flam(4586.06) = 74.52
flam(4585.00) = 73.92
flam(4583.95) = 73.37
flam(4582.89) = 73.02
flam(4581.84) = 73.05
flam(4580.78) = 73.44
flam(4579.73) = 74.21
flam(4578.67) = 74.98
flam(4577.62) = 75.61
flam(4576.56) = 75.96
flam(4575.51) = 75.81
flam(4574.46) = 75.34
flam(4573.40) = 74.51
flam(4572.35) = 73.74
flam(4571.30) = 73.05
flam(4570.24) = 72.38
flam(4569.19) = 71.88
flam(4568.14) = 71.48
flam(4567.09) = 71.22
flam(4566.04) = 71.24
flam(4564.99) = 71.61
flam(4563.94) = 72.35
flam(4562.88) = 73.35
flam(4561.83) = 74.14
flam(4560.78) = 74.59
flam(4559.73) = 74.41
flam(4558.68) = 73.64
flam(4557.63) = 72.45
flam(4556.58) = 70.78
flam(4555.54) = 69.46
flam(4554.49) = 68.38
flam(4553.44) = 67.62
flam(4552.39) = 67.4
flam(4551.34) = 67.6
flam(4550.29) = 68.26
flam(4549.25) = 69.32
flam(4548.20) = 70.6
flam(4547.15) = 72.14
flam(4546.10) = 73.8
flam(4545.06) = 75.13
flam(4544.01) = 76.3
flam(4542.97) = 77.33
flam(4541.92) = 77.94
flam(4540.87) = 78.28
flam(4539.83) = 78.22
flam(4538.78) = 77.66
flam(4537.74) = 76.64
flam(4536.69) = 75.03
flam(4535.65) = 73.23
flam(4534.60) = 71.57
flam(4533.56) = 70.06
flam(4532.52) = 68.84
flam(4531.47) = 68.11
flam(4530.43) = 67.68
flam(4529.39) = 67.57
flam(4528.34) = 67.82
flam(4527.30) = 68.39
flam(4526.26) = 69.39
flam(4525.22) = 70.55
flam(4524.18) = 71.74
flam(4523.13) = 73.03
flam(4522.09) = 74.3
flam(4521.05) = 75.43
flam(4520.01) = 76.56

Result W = 0.02 mag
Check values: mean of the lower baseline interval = 75.6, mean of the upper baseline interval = 73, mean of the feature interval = 72.4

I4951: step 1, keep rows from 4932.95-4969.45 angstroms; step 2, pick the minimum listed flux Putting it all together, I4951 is 68.78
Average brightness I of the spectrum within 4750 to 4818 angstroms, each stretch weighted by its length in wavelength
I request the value 76.3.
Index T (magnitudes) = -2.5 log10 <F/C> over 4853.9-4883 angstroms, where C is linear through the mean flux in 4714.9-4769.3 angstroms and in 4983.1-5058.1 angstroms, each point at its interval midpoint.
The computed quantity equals 0.11 mag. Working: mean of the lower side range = 74.7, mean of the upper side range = 72.3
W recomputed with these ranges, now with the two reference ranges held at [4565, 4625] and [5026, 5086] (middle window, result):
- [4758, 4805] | -0.04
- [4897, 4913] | 0.01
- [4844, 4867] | 0.11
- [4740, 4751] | 0.03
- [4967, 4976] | -0.04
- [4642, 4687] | -0.02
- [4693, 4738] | -0.02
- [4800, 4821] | -0.01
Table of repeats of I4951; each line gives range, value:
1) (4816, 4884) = 58.2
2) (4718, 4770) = 72.18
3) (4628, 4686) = 74.09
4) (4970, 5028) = 68.75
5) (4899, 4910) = 71.29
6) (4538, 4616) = 67.4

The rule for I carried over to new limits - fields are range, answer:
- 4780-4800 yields 76.8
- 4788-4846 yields 75.7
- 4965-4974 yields 76.3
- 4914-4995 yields 72.9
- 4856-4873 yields 63.6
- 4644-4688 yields 76.1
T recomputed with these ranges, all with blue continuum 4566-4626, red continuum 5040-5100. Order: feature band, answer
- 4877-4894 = 0.04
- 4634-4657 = 0.00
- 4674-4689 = -0.02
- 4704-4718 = -0.03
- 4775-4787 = -0.04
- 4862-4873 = 0.16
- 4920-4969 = 0.02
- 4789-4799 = -0.04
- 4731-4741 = 0.02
